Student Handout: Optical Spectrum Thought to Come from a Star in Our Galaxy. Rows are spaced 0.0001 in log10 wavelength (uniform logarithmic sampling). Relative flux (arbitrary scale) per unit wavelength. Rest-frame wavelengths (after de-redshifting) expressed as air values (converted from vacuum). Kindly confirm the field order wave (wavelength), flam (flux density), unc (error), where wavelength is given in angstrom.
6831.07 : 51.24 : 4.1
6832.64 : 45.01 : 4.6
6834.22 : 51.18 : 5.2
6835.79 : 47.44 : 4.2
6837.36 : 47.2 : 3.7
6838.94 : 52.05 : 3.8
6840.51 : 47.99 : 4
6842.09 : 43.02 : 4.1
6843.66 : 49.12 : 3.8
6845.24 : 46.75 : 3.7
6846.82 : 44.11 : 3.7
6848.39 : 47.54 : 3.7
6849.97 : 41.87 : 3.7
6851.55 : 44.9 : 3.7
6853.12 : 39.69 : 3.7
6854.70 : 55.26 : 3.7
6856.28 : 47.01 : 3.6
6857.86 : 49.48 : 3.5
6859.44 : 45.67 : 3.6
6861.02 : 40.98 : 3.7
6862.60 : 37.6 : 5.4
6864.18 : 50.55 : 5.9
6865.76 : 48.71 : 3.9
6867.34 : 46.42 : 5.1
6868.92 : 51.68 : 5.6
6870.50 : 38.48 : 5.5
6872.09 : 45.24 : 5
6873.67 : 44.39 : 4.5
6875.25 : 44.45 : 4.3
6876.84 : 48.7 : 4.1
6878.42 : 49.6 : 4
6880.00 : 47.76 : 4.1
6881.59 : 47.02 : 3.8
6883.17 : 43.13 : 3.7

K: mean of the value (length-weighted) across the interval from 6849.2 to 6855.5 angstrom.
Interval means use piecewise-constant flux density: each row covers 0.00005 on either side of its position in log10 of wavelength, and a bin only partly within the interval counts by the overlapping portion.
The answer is 45.5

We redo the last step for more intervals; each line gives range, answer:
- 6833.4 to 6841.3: 49.1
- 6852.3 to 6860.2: 47.4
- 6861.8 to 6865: 44.1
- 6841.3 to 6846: 46.3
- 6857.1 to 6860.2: 47.6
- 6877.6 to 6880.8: 48.7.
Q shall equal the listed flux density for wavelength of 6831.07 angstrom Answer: 51.24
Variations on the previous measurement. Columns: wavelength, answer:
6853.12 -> 39.69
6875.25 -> 44.45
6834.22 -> 51.18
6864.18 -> 50.55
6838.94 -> 52.05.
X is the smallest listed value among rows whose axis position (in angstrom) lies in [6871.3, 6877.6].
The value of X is 44.39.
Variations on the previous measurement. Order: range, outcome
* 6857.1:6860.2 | 45.67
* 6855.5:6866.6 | 37.6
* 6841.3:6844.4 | 43.02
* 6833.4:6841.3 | 47.2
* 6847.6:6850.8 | 41.87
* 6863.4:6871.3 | 38.48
